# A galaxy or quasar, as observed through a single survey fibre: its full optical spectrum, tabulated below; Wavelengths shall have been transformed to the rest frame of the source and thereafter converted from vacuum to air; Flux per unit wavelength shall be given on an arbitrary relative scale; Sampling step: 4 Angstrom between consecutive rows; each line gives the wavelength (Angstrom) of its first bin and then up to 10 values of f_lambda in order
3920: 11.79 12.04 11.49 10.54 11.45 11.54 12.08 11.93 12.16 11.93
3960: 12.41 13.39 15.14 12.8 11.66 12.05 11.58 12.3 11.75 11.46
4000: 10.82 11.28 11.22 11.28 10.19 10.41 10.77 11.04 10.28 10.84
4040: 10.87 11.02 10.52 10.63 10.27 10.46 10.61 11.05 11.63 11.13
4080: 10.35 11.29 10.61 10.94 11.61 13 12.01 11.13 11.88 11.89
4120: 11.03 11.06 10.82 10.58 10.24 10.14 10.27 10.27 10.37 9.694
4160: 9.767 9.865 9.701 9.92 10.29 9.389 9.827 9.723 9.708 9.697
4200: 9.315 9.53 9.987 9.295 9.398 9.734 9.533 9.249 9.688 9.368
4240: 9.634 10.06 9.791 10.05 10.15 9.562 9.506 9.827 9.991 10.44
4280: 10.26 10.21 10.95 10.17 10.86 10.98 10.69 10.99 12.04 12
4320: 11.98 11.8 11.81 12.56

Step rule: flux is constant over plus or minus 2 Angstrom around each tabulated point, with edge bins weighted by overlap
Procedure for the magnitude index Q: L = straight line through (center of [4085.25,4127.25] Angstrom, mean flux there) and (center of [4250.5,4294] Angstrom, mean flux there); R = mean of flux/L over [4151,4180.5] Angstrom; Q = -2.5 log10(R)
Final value 0.12 mag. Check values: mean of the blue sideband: 11.5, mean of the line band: 9.88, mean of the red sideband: 10.1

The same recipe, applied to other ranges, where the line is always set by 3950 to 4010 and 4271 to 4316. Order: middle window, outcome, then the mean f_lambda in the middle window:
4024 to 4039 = 0.11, 10.7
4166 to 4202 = 0.16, 9.73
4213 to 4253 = 0.15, 9.63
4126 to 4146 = 0.10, 10.4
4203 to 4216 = 0.16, 9.58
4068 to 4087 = 0.06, 11.1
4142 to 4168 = 0.14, 10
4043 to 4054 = 0.11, 10.7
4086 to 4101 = 0.02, 11.4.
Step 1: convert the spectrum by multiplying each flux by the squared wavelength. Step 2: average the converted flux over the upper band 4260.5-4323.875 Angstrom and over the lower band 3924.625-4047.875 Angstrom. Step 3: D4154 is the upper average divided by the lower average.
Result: 1.1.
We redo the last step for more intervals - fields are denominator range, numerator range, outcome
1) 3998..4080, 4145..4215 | 0.97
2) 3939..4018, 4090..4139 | 1.01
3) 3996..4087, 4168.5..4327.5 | 1.04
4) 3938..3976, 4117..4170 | 0.90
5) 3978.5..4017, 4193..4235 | 0.93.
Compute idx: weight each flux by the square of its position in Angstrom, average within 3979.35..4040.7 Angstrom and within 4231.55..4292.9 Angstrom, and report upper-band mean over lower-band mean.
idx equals 1.01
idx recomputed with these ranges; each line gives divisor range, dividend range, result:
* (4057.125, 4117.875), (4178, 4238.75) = 0.90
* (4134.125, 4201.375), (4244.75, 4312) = 1.10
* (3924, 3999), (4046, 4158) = 0.97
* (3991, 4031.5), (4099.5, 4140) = 1.08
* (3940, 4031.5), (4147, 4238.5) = 0.91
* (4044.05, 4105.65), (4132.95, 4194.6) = 0.94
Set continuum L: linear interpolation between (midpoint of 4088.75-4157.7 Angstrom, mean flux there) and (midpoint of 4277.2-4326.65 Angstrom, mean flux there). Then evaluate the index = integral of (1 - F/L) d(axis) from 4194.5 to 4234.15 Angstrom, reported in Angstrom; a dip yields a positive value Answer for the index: 5.38 Angstrom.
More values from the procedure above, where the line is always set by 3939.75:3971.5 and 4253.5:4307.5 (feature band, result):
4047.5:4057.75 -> 1.26 Angstrom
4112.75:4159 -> 3.04 Angstrom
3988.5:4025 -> 3.55 Angstrom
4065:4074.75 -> 0.47 Angstrom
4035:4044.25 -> 0.87 Angstrom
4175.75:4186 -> 1.17 Angstrom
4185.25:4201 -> 1.85 Angstrom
